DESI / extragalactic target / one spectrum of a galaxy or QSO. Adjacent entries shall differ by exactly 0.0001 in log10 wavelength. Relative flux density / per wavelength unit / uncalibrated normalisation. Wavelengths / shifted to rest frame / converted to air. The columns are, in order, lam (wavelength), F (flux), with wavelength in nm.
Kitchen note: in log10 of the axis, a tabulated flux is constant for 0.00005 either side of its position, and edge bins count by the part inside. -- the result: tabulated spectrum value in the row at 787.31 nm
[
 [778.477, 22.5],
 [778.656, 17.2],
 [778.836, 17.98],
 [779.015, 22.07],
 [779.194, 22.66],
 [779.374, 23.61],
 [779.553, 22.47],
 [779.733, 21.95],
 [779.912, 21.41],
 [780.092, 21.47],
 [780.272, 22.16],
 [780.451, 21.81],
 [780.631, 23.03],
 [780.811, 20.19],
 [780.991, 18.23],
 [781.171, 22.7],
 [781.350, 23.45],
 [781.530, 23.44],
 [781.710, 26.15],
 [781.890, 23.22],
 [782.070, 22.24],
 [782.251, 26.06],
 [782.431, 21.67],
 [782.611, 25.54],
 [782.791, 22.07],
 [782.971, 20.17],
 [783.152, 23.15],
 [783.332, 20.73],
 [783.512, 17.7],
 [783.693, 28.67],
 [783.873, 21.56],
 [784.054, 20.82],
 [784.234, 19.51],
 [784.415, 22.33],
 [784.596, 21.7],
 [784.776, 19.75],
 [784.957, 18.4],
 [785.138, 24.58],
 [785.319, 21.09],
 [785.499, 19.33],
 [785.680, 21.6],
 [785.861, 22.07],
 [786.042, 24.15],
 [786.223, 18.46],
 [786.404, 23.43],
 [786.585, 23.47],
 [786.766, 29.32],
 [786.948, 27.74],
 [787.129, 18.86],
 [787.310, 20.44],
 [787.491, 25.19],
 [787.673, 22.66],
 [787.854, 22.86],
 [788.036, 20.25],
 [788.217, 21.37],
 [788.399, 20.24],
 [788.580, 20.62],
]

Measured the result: 20.44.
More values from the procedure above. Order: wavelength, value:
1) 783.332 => 20.73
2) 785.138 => 24.58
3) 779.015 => 22.07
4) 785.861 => 22.07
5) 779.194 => 22.66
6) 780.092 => 21.47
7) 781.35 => 23.45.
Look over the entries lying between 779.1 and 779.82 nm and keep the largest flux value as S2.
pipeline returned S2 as 23.61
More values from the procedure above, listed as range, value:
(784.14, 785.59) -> 24.58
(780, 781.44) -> 23.45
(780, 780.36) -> 22.16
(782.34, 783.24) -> 25.54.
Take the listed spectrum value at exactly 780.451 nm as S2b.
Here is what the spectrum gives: 21.81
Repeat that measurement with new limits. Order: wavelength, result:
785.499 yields 19.33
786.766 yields 29.32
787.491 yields 25.19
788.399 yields 20.24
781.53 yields 23.44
